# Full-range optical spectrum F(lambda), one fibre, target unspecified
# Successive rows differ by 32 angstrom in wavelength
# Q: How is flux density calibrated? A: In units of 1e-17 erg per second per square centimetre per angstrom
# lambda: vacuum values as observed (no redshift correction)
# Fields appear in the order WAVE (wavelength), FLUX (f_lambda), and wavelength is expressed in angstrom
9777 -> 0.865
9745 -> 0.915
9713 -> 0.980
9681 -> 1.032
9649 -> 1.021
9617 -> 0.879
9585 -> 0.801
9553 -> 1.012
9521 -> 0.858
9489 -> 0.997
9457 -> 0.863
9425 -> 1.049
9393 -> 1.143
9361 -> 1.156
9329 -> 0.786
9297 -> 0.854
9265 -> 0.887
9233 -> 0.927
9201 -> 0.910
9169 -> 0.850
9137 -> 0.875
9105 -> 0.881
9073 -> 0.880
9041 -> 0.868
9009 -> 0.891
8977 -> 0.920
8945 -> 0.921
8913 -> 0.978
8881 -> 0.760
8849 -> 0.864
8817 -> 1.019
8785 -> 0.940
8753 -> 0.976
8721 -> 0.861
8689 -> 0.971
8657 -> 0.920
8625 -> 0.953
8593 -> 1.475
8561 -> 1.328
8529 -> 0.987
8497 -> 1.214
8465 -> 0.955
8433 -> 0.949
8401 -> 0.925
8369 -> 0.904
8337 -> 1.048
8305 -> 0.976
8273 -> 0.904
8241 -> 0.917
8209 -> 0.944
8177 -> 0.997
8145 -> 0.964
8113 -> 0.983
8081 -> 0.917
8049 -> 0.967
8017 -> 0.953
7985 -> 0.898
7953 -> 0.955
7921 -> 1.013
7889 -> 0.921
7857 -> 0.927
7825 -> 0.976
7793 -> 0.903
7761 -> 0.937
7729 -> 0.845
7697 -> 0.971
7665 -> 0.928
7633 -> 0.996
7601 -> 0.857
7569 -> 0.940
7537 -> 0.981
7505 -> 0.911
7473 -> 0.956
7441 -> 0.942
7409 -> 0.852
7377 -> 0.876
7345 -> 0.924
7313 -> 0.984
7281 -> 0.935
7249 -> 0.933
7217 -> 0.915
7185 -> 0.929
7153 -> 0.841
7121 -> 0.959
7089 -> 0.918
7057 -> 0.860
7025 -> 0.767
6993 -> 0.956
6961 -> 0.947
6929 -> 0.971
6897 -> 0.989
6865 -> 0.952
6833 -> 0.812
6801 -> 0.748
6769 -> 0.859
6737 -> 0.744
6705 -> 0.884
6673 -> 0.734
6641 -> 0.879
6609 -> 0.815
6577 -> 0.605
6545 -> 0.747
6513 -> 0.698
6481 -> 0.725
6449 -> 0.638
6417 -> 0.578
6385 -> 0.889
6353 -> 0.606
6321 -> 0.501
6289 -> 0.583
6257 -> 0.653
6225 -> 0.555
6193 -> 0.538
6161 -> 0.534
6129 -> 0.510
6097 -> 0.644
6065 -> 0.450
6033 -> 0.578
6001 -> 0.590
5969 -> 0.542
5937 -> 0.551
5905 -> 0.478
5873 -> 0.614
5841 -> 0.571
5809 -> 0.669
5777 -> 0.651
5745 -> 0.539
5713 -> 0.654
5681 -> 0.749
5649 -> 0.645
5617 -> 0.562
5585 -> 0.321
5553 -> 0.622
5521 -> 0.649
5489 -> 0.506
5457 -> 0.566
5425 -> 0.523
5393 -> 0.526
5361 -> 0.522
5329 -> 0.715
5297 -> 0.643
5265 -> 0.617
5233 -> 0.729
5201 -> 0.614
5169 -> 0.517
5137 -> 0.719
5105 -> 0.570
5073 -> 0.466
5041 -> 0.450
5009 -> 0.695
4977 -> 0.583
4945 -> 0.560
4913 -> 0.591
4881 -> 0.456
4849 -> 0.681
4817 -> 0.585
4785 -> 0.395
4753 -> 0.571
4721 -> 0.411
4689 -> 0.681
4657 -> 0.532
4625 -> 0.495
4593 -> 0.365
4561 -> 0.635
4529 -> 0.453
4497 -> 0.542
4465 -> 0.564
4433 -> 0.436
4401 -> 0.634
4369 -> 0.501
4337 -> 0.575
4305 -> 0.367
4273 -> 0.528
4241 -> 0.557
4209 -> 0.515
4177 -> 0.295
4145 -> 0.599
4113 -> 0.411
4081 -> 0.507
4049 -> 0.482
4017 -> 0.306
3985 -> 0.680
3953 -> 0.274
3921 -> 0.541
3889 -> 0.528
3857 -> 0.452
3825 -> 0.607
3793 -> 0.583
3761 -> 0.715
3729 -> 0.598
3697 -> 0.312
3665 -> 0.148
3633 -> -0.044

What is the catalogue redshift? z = 0.715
